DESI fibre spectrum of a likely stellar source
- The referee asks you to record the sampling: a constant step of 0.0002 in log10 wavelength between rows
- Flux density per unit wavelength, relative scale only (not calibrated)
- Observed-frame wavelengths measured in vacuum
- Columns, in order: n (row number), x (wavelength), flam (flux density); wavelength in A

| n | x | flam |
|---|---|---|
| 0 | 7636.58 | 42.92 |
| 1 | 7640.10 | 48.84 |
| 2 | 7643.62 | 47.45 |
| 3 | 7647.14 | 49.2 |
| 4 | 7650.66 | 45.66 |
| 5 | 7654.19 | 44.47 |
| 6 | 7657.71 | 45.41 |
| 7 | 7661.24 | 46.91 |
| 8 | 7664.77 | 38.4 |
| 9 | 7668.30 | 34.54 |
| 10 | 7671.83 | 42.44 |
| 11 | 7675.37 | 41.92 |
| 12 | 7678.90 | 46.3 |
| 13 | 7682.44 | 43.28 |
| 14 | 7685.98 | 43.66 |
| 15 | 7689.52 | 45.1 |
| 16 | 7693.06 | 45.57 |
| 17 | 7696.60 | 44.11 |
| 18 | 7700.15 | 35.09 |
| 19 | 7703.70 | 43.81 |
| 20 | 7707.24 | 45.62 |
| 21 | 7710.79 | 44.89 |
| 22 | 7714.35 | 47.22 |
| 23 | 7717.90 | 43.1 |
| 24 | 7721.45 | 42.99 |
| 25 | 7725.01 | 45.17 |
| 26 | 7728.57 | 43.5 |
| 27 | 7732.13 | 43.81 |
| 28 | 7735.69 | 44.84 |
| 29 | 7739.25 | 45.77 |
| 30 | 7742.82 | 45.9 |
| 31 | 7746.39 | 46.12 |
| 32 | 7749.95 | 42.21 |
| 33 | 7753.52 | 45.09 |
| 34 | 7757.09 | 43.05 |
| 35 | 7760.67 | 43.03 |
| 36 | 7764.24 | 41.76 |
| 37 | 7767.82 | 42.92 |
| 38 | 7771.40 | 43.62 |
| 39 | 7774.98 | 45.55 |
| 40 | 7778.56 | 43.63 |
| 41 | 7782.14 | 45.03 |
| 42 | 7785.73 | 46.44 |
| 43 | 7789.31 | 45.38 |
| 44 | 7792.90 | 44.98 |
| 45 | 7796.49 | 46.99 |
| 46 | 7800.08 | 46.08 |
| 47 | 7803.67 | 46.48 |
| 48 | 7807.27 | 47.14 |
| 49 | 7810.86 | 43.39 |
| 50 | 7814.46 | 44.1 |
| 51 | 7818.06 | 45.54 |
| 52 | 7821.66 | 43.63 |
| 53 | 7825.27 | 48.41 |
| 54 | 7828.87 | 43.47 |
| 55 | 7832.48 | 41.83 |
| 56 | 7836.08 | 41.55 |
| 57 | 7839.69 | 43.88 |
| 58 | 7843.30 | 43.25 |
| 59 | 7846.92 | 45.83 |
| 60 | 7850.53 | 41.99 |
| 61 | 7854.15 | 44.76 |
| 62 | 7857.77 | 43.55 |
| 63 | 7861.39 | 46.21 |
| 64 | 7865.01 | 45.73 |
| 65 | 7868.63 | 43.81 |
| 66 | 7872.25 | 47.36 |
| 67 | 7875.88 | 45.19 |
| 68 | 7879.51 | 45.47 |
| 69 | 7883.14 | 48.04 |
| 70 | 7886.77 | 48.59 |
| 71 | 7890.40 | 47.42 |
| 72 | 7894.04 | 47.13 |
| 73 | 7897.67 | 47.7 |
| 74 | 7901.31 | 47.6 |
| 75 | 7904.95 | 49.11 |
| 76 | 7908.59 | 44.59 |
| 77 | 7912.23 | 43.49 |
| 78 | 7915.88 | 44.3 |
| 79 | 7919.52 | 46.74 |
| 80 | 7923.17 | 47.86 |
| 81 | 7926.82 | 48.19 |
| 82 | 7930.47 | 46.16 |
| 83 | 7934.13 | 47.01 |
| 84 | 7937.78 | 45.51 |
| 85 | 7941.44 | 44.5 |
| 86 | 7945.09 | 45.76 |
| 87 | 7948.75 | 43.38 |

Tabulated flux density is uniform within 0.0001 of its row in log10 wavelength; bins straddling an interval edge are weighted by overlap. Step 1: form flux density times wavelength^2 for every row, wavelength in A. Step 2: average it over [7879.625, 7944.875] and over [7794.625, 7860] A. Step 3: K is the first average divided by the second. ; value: 1.07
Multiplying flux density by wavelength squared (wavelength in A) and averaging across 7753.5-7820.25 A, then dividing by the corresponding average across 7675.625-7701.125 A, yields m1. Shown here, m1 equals 1.06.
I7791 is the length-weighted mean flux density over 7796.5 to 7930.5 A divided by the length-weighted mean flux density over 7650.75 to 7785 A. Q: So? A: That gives 1.04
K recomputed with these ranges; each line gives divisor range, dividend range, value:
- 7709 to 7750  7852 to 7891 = 1.07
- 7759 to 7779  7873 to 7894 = 1.11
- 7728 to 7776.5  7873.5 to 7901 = 1.11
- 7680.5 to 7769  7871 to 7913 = 1.11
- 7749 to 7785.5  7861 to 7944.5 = 1.10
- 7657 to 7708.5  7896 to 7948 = 1.15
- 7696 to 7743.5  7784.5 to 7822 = 1.06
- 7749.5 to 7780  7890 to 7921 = 1.11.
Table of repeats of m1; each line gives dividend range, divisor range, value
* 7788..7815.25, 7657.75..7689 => 1.11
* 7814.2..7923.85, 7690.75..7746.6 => 1.07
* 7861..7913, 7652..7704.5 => 1.15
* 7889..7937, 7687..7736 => 1.12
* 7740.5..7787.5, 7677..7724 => 1.02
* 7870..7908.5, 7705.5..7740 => 1.10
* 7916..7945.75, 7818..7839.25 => 1.08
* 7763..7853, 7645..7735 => 1.05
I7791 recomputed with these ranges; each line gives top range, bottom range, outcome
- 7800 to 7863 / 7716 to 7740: 1.01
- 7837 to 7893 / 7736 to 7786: 1.03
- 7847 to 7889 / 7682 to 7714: 1.04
